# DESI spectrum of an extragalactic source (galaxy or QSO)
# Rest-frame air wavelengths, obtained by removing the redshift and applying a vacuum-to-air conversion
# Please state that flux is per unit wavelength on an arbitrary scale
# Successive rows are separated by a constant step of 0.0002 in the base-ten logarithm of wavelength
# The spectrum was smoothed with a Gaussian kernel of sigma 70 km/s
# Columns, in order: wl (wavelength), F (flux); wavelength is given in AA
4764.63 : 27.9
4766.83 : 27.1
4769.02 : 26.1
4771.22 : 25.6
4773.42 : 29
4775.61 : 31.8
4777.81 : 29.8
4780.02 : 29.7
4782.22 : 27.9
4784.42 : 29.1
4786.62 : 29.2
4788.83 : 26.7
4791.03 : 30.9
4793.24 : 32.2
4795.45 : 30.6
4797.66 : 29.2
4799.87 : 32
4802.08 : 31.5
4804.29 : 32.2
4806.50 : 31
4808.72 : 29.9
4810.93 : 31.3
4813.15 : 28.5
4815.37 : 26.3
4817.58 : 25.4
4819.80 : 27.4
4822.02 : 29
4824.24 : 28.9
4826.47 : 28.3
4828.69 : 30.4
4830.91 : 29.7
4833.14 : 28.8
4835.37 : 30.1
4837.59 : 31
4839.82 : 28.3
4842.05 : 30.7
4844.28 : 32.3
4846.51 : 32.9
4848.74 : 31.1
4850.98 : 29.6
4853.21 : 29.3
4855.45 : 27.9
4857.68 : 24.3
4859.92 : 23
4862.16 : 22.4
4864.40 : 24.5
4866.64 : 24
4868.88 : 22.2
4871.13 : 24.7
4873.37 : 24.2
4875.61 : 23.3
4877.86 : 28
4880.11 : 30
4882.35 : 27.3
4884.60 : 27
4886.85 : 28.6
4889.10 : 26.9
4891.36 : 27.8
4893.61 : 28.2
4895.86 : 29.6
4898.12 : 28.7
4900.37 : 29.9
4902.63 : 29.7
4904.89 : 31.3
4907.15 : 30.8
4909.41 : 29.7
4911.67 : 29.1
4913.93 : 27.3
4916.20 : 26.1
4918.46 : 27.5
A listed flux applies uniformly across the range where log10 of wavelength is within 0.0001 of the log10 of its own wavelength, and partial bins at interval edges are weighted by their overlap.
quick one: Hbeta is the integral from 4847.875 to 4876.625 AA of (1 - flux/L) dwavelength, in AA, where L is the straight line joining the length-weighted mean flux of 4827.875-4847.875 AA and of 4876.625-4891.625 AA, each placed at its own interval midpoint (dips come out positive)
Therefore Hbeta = 3.73 AA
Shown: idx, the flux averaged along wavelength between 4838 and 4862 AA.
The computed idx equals 28.7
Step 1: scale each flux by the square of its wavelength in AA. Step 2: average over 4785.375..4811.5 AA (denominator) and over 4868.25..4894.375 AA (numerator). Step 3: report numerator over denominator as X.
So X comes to 0.90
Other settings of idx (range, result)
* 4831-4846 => 30.3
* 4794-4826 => 29.5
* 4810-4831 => 28.4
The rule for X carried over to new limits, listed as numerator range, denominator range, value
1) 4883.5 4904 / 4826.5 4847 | 0.96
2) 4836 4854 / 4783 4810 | 1.03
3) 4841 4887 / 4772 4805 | 0.93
